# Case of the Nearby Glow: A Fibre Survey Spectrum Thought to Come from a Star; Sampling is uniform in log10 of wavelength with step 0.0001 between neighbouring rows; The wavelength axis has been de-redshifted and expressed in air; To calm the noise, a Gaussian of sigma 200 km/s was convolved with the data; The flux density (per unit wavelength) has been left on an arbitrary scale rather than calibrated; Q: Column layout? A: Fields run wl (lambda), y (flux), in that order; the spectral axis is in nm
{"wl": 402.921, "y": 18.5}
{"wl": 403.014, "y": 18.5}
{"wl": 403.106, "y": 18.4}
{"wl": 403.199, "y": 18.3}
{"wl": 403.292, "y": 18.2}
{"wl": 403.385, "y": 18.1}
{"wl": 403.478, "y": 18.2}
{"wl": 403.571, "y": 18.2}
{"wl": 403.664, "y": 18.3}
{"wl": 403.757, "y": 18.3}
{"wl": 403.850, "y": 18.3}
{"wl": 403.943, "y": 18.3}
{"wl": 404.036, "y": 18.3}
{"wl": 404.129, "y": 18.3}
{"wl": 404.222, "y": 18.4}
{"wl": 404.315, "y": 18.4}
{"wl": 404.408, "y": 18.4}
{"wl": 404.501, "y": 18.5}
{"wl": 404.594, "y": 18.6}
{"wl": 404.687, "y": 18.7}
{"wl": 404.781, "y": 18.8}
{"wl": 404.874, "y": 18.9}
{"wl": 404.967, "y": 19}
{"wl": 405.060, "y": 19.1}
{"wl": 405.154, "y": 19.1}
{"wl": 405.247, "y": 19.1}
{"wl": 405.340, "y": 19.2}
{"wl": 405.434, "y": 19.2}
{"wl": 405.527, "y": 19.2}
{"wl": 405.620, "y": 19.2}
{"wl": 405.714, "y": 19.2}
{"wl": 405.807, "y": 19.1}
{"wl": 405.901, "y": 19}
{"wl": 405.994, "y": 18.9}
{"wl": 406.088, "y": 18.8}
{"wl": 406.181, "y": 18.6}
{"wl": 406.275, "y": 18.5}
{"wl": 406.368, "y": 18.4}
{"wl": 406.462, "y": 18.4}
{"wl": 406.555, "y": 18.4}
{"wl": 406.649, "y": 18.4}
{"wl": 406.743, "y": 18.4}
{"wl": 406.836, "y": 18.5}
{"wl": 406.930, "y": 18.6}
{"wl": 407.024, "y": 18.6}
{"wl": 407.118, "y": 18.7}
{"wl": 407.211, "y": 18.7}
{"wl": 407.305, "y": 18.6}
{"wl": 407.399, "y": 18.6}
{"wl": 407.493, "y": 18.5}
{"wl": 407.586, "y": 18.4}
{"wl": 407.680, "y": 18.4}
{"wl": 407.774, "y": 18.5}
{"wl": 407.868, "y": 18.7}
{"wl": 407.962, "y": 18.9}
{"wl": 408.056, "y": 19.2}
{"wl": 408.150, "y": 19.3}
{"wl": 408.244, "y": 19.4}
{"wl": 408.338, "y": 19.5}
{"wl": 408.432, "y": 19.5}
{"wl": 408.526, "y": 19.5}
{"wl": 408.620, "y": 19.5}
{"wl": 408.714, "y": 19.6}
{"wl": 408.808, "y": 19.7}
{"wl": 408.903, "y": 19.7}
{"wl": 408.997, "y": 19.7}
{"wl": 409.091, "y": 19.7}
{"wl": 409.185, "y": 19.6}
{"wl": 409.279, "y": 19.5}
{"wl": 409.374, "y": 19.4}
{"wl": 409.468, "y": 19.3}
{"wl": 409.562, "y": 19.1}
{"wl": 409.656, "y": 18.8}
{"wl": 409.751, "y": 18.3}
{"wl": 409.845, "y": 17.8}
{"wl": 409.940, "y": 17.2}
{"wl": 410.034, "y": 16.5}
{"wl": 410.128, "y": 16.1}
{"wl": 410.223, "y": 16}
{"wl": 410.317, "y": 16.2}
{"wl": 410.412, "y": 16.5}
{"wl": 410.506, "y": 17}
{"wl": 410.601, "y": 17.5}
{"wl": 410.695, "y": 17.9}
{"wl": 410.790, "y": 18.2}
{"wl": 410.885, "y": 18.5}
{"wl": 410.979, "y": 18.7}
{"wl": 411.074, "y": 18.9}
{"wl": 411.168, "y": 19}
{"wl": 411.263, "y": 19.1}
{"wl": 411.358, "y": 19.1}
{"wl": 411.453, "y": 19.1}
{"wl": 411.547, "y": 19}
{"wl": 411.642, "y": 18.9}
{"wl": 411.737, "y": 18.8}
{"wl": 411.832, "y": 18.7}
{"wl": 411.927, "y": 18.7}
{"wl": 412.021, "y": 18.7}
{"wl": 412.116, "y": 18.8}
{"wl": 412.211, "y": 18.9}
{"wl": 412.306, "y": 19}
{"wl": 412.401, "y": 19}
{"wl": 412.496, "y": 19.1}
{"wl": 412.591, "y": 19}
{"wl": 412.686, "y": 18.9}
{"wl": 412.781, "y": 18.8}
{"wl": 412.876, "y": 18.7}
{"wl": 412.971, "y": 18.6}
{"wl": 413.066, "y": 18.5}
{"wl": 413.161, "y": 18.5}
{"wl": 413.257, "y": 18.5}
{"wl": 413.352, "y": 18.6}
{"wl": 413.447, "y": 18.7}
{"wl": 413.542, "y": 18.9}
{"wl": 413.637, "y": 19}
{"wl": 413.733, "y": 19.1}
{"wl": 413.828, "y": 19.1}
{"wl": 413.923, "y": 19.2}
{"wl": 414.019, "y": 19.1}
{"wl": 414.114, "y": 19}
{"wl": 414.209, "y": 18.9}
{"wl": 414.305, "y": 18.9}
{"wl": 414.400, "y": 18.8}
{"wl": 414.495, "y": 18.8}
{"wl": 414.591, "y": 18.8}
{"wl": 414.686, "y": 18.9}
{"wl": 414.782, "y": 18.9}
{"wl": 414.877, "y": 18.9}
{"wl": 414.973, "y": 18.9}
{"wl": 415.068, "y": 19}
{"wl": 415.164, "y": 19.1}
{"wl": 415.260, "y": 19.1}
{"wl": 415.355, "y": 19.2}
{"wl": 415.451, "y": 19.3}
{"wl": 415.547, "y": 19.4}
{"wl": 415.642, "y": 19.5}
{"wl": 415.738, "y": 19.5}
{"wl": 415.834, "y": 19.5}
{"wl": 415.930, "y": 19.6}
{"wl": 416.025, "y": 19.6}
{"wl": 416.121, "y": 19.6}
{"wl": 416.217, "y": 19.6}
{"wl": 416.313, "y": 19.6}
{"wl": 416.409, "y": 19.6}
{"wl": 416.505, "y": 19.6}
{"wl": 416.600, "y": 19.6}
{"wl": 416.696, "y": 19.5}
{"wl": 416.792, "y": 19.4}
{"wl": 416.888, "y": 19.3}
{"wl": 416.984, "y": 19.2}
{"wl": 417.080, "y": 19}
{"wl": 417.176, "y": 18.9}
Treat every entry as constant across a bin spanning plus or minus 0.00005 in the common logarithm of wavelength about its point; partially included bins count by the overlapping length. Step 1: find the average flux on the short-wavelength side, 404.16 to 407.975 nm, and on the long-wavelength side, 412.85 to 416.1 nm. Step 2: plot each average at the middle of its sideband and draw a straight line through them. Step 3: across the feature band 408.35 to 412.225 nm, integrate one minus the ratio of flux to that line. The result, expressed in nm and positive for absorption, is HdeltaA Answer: 0.06 nm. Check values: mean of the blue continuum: 18.7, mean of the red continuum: 19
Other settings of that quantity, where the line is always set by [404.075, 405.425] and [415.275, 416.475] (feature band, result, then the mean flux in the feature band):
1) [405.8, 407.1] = 0.02 nm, 18.6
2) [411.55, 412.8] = 0.02 nm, 18.9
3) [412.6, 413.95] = 0.04 nm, 18.8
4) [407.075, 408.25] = 0.01 nm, 18.7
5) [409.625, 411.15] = 0.13 nm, 17.5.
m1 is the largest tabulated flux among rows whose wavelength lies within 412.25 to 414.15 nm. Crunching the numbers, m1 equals 19.2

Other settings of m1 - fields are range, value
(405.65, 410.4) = 19.7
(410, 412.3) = 19.1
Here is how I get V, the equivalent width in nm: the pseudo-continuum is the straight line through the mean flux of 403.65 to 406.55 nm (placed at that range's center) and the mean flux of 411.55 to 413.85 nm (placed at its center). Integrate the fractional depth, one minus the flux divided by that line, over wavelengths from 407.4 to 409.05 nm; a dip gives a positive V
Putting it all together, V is -0.035 nm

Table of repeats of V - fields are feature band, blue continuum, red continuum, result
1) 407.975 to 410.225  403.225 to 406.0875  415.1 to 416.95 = 0.01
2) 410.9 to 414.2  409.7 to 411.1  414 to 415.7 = -0.13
